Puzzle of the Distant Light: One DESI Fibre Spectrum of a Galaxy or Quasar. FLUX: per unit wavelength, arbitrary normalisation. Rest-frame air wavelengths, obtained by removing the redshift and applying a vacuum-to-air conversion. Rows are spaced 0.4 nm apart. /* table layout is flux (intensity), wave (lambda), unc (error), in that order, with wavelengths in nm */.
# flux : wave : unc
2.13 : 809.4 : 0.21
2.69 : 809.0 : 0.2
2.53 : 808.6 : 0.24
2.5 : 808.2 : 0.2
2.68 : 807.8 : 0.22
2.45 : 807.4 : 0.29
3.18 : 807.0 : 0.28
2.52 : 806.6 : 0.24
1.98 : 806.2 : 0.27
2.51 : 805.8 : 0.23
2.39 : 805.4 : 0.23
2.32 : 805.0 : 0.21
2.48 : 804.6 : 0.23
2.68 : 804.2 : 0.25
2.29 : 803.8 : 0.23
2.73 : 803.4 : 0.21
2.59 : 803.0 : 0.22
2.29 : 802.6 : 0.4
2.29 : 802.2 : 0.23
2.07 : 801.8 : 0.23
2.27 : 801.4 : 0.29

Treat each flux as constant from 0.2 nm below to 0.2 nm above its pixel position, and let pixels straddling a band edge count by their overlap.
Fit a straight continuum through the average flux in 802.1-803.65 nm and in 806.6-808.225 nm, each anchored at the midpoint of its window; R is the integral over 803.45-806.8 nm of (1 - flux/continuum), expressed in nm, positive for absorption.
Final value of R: 0.23 nm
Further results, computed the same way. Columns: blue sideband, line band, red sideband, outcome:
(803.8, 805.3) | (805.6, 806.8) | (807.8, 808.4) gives 0.08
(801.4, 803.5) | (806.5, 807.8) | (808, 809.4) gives -0.13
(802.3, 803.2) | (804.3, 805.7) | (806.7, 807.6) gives 0.10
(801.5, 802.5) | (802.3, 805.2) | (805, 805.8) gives -0.22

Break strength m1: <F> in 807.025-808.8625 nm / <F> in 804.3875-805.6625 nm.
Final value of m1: 1.08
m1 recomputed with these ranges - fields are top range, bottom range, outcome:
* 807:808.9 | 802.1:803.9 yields 1.07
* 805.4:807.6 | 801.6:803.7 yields 1.05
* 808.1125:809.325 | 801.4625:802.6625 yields 1.14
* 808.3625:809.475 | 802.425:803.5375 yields 0.98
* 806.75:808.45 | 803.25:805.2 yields 1.08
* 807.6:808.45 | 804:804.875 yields 1.01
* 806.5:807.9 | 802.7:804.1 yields 1.08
